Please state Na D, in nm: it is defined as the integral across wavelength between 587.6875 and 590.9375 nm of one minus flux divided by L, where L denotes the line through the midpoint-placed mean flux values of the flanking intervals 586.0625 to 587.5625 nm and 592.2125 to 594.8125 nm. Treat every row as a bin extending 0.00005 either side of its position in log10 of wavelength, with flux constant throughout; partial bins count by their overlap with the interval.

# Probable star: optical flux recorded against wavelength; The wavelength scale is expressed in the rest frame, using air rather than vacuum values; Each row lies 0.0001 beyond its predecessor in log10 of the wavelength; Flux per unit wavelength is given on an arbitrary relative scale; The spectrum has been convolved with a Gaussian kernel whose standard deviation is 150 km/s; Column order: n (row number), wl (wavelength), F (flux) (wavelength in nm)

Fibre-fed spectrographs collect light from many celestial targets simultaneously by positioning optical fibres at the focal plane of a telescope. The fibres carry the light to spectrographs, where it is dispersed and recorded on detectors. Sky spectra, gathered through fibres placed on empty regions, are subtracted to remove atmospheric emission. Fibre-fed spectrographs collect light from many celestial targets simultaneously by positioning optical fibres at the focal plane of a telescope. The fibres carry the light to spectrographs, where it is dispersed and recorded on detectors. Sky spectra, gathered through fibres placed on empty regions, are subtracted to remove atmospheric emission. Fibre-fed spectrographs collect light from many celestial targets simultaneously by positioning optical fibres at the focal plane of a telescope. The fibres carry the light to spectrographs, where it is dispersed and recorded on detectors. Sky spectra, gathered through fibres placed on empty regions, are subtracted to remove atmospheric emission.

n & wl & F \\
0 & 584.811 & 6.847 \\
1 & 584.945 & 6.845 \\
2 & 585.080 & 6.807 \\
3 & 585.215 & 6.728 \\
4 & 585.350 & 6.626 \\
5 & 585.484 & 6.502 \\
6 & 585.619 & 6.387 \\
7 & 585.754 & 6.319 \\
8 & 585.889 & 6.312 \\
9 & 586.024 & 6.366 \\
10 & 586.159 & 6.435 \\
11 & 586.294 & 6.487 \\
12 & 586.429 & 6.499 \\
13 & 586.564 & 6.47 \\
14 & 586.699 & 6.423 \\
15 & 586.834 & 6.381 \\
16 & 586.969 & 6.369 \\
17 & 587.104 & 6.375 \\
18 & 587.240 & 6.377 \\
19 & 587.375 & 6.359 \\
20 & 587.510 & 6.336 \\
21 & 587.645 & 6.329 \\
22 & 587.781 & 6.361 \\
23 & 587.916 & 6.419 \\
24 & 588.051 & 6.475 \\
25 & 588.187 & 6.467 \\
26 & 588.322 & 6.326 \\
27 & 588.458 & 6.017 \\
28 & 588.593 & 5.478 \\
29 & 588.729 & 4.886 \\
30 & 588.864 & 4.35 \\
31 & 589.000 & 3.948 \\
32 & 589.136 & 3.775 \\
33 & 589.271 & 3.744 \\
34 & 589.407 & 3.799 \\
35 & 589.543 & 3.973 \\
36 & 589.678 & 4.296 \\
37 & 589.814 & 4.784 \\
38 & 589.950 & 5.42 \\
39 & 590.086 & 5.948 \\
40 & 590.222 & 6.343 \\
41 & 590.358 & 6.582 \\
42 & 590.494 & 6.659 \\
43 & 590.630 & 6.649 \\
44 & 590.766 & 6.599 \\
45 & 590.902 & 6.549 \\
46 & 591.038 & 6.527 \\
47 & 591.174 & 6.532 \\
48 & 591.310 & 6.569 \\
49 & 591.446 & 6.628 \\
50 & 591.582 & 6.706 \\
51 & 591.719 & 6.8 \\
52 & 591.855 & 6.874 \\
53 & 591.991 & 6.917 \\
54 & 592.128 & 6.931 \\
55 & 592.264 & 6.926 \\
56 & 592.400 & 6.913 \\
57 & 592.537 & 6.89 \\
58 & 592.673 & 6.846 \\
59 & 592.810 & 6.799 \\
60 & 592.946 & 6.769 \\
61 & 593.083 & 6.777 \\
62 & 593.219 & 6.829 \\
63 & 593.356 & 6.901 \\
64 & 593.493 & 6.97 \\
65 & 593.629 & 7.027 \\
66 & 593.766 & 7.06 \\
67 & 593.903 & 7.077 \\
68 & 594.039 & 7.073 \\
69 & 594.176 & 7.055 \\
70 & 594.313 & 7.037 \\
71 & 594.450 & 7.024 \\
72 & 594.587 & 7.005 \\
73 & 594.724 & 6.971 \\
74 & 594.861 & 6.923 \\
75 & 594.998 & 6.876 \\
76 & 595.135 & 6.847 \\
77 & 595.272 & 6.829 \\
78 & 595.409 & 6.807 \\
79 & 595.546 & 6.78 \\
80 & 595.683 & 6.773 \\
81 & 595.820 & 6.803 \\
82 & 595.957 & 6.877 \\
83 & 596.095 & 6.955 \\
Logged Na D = 0.55 nm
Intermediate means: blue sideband 6.41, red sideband 6.94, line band 5.49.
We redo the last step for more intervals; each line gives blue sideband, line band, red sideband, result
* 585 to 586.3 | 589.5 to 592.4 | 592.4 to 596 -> 0.20 nm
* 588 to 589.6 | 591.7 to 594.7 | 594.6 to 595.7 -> -0.32 nm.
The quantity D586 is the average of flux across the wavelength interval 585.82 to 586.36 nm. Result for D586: 6.4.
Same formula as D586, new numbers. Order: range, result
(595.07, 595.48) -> 6.83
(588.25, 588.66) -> 5.95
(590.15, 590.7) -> 6.55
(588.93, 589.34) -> 3.82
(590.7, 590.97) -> 6.58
